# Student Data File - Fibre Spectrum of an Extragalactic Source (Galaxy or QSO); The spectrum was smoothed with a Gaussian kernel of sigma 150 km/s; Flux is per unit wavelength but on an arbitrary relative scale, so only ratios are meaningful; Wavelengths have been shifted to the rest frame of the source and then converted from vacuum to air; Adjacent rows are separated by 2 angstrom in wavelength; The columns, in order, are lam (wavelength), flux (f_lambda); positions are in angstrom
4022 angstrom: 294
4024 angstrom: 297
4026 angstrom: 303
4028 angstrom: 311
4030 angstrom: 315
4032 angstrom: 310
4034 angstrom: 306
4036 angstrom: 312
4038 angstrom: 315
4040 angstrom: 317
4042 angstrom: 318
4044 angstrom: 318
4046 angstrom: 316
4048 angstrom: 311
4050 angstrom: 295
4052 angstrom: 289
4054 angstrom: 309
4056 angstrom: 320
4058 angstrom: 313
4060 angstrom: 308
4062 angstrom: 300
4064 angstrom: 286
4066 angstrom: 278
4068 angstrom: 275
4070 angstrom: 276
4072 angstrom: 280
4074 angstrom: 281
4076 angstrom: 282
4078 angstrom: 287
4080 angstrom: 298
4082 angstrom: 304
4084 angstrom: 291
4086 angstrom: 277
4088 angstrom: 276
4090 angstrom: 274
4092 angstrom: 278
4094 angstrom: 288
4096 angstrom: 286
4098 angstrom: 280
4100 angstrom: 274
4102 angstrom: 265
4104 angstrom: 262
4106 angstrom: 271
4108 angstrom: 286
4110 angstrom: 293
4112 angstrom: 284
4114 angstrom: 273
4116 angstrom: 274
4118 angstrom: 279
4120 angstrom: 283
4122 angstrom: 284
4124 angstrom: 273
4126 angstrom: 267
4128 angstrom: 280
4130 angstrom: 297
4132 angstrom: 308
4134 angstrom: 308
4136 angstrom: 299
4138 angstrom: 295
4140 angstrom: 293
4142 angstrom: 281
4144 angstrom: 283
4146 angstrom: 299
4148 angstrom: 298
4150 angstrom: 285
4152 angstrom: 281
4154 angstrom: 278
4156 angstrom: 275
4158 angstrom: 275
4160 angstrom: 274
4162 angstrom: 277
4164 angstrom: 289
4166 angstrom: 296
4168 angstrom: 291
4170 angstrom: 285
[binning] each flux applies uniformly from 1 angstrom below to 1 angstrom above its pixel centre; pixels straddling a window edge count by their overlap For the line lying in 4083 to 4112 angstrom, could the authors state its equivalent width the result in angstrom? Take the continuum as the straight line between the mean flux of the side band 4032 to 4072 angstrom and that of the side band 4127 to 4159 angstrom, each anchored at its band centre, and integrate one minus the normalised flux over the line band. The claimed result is 1.71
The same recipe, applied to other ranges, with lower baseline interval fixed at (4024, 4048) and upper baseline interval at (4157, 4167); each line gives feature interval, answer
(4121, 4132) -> 0.3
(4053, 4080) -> 1.1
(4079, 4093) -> 0.7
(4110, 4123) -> 0.6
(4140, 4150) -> -0.1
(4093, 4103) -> 0.6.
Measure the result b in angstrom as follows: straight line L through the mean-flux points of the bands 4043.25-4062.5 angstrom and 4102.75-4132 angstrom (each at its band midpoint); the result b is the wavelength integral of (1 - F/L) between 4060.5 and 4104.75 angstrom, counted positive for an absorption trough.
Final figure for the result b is 1.9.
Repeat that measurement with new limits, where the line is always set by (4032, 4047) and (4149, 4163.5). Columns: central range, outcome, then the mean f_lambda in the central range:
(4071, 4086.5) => 0.7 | 288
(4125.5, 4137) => -0.3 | 294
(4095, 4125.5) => 1.5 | 278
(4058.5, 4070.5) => 0.7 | 289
